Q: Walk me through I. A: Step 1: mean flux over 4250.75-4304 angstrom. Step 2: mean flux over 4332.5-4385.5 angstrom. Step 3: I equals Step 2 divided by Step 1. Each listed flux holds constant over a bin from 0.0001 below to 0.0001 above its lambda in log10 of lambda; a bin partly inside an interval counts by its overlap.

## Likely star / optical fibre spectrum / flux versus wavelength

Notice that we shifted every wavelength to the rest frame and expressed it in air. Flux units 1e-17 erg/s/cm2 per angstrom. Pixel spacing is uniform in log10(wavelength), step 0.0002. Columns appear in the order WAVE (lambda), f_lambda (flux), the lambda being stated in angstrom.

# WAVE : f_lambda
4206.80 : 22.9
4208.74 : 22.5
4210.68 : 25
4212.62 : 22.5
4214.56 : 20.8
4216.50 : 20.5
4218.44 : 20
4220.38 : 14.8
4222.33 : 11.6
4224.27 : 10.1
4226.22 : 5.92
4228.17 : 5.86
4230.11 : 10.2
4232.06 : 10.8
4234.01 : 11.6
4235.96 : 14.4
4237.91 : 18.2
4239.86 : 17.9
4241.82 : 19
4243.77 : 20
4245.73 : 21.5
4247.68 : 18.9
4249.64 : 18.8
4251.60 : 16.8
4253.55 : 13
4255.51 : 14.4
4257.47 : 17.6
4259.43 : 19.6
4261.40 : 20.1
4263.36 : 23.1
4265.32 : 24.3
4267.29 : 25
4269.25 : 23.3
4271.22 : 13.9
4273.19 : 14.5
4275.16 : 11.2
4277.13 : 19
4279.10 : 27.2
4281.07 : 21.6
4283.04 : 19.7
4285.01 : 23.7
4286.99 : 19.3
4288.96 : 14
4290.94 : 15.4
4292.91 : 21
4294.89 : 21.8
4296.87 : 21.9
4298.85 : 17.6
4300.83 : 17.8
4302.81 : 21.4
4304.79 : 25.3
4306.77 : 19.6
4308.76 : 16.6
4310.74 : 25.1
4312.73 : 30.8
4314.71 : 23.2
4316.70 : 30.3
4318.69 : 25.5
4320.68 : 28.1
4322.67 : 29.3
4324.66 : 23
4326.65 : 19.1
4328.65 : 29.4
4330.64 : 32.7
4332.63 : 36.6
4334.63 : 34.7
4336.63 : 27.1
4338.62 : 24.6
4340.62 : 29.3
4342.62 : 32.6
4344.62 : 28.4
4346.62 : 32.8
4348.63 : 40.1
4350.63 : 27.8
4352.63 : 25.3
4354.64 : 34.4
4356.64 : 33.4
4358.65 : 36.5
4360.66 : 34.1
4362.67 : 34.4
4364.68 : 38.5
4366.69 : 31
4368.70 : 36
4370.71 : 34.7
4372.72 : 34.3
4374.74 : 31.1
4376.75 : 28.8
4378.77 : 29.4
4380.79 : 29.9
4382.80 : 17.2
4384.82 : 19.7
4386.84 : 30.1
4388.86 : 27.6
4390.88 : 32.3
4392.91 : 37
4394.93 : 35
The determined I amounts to 1.62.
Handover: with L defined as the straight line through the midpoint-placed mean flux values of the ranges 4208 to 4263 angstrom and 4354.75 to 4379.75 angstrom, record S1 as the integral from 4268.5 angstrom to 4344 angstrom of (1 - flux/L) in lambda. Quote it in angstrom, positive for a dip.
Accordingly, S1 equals 7.3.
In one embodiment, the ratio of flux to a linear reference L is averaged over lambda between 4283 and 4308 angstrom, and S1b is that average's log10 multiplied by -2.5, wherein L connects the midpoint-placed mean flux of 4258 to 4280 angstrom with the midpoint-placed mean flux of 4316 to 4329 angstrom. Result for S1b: 0.16 mag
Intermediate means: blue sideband 20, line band 19.9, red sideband 26.1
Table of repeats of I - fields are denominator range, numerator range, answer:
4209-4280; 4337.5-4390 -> 1.78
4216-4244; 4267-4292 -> 1.37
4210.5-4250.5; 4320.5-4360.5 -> 1.91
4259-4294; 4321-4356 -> 1.51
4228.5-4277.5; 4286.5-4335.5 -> 1.39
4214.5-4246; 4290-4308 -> 1.38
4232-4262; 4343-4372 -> 1.94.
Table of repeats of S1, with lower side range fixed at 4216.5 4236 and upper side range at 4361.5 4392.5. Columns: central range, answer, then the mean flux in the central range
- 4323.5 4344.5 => -3.1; 28.9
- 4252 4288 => -4.6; 19.4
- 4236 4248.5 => -4.6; 18.9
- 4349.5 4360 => -1.5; 31.7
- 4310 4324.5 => -2.6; 27.3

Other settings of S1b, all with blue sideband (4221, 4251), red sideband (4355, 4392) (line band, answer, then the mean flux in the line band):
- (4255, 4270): -0.19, 21.1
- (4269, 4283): 0.05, 18.5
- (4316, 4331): -0.08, 26.9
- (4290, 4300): 0.11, 19.5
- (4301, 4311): 0.09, 21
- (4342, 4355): -0.12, 31.5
